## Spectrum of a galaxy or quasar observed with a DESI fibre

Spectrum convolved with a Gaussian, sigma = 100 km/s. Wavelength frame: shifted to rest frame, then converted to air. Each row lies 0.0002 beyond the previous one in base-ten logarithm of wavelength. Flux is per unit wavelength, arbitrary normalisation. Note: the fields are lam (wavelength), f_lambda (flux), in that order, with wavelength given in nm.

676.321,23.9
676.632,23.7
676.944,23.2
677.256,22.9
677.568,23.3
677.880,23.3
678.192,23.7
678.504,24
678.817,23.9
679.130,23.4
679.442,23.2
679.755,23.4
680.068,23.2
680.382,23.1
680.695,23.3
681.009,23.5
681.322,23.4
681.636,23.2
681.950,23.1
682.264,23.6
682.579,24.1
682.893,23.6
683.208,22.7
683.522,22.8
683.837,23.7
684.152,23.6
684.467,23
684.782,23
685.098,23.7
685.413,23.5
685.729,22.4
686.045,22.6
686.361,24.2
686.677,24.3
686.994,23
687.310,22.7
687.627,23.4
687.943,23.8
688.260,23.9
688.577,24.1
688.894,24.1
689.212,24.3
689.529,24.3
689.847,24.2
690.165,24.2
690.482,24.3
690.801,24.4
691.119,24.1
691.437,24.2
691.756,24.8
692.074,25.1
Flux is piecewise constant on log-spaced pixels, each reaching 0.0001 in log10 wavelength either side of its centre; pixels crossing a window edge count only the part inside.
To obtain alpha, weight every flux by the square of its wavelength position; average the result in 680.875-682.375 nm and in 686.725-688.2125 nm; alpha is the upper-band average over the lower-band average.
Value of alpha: 1.02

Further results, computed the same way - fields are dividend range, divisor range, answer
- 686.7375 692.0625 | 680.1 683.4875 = 1.05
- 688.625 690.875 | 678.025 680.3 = 1.06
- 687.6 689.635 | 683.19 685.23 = 1.05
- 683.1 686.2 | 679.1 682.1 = 1.00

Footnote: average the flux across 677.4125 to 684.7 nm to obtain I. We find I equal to 23.4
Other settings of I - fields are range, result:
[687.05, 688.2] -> 23.3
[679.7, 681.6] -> 23.3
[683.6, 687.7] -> 23.3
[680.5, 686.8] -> 23.4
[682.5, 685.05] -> 23.3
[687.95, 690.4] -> 24.1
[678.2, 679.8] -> 23.6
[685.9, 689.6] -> 23.7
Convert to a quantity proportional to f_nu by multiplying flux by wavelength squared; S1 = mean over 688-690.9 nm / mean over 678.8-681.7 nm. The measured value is 1.06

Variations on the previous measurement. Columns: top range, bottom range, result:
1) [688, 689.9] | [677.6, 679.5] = 1.05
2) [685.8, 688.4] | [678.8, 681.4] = 1.02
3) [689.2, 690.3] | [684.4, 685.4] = 1.06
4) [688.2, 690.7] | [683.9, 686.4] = 1.05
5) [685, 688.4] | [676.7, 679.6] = 1.02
